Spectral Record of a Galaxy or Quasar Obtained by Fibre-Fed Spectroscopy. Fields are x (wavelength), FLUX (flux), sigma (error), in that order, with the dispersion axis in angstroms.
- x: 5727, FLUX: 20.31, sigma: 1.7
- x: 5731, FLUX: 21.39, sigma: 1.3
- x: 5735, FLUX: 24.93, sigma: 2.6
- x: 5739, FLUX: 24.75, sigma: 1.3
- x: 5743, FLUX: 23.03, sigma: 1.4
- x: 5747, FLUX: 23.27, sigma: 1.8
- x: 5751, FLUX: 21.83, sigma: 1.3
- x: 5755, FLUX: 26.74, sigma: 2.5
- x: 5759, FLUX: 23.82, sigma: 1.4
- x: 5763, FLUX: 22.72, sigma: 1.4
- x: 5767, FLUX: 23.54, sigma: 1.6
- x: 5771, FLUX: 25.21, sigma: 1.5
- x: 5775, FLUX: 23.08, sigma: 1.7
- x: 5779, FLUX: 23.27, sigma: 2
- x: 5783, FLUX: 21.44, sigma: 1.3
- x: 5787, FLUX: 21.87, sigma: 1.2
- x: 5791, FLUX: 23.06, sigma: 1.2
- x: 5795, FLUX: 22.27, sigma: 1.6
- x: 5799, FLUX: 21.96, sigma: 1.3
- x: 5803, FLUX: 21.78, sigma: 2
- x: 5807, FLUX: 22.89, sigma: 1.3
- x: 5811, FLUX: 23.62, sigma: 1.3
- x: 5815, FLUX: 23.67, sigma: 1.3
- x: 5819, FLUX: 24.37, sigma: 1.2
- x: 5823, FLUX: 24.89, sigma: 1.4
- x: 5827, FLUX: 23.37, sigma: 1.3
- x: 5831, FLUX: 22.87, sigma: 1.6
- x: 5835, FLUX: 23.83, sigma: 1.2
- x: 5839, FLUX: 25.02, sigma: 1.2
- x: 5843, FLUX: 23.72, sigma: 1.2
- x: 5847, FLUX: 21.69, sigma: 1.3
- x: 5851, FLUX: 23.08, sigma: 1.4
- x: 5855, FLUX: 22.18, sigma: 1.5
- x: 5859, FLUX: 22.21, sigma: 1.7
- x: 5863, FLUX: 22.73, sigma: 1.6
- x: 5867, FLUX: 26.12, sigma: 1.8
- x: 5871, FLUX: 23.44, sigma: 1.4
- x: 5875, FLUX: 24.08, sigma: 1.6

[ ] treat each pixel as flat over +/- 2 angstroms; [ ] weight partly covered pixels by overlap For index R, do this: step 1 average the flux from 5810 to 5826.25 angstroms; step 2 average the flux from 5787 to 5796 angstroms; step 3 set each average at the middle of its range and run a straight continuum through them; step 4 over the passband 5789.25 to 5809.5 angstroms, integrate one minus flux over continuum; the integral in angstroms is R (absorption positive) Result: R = 0.51 angstroms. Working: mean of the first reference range 22.5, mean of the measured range 22.4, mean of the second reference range 24.1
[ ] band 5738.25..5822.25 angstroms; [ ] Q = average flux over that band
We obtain 23.2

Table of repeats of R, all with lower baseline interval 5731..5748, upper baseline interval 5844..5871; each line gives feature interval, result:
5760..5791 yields 0.6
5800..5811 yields 0.4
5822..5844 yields -0.7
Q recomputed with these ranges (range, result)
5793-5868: 23.2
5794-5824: 23.2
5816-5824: 24.5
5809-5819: 23.8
